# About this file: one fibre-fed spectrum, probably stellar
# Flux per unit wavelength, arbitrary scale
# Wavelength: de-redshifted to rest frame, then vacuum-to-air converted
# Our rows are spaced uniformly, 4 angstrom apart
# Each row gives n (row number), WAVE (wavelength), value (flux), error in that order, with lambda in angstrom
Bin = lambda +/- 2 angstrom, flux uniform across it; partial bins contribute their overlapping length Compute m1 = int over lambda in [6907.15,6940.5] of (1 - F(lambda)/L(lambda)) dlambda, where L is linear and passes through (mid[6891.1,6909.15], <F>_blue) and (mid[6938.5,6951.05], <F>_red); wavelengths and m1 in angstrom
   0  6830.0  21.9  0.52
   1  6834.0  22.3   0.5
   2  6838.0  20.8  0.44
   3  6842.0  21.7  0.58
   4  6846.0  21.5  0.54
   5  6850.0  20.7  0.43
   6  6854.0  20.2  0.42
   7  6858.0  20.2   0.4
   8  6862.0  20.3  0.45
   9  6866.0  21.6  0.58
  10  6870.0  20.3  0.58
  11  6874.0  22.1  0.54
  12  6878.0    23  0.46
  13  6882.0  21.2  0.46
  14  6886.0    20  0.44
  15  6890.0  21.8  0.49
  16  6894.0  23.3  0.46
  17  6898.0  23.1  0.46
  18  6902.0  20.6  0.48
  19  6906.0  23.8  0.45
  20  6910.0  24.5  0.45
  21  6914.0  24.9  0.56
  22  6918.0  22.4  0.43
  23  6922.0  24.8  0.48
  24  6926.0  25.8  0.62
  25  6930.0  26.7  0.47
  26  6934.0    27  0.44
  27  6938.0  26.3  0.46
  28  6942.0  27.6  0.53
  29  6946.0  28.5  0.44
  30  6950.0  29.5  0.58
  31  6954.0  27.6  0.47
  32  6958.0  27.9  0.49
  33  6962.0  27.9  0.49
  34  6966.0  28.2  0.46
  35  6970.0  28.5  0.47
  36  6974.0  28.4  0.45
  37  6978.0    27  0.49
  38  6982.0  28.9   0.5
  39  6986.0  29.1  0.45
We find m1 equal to 0.4 angstrom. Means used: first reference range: 22.8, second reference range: 28.2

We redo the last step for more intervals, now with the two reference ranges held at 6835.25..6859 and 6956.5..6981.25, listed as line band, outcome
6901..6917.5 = 0.69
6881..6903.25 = 1.73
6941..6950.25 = -0.61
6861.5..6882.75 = 0.83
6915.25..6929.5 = 0.40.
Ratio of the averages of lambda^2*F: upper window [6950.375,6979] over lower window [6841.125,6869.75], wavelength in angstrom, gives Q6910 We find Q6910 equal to 1.4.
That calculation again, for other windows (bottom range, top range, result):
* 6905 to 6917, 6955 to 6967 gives 1.17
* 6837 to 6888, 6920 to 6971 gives 1.33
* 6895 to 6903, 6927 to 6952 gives 1.26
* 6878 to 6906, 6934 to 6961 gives 1.29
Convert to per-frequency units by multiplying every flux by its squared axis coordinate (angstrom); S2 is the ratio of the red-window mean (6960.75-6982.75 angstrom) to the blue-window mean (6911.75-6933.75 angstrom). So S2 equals 1.1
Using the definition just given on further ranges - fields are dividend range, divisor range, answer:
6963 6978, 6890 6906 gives 1.28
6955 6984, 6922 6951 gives 1.05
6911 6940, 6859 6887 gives 1.21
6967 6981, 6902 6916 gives 1.20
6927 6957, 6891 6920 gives 1.20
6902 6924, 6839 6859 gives 1.16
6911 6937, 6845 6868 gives 1.24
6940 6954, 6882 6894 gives 1.35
